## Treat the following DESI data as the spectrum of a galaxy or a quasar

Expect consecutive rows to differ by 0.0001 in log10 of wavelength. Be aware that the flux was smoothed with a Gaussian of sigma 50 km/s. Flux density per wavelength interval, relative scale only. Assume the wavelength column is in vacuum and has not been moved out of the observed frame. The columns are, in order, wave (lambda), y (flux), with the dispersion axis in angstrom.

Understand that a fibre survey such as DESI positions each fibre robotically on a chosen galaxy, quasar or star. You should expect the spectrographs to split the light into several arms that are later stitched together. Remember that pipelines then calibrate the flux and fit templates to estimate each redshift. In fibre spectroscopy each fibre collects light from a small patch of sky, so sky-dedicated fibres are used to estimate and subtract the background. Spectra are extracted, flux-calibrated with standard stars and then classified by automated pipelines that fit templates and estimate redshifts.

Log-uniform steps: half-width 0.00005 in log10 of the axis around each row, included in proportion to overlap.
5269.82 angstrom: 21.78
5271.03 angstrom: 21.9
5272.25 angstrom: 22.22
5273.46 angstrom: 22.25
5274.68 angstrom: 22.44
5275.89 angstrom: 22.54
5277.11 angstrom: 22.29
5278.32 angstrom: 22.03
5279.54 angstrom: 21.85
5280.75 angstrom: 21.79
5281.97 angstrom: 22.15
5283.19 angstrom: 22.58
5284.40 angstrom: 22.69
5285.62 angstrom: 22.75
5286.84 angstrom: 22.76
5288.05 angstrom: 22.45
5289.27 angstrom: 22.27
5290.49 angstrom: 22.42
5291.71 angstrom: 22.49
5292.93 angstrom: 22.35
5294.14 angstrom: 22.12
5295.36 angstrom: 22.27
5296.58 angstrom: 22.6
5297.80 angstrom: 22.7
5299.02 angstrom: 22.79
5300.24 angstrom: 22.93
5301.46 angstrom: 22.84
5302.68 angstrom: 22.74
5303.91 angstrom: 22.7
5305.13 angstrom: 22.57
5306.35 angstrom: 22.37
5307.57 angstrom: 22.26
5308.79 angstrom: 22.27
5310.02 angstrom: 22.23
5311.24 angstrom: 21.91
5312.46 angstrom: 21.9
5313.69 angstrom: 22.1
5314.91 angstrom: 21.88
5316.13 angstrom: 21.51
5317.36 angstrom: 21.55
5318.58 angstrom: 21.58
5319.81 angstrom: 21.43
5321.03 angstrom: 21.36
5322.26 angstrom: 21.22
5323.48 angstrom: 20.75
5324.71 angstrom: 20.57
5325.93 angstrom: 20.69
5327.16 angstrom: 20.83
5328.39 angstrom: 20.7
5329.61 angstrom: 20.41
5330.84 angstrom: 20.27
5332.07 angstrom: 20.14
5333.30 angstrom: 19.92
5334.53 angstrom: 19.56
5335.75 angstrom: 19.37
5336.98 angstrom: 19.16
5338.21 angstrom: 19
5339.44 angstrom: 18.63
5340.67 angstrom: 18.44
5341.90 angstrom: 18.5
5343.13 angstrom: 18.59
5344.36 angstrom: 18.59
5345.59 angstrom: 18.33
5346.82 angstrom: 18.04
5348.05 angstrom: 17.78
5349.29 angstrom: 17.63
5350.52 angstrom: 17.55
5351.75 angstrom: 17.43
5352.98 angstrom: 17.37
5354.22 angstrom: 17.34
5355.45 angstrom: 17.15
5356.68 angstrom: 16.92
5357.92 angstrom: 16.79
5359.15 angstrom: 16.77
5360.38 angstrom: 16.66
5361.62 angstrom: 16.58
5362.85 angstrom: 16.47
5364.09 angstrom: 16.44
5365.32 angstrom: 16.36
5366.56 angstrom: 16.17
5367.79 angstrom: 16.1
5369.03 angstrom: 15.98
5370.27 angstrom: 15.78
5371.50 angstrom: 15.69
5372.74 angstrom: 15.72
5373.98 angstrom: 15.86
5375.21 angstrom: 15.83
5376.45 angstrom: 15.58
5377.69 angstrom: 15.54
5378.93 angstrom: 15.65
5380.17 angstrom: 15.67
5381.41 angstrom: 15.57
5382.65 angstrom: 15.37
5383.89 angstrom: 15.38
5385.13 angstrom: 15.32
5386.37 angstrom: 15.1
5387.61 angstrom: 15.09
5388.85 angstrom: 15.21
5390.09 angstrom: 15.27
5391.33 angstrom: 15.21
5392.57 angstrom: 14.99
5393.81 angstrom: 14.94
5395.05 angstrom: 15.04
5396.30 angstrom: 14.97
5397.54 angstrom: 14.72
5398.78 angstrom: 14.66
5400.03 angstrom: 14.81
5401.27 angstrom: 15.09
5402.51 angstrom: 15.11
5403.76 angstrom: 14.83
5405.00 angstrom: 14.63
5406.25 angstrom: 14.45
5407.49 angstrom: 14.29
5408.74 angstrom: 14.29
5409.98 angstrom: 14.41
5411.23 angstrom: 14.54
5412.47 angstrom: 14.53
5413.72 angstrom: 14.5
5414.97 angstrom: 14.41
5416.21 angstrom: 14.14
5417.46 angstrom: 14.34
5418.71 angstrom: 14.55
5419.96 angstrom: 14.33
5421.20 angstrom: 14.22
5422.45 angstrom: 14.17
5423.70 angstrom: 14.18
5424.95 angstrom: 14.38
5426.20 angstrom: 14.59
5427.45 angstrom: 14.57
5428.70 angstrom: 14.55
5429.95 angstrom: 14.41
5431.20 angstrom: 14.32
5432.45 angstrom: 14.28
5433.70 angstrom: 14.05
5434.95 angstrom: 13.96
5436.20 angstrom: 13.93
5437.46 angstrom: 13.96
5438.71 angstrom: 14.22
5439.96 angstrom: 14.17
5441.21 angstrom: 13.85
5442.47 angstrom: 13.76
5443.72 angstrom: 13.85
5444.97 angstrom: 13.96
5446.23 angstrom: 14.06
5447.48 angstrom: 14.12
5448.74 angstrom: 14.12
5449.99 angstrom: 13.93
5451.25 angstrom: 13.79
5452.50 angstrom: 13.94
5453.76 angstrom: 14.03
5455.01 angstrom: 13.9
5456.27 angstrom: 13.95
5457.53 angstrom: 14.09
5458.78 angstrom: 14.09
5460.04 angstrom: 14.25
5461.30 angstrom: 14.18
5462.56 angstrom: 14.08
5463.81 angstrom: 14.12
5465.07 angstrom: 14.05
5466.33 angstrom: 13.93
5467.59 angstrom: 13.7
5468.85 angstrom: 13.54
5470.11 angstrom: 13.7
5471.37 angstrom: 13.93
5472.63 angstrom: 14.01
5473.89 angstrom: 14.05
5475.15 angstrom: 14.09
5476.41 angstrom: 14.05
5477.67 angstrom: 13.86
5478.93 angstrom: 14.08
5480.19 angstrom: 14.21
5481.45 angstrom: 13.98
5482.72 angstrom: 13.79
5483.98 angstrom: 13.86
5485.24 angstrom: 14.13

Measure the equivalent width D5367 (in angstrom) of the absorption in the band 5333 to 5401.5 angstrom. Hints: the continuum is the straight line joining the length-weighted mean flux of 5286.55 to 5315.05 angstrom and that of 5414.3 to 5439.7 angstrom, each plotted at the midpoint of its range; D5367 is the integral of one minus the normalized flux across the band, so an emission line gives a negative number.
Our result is 6.0 angstrom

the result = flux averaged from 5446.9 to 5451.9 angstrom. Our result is 14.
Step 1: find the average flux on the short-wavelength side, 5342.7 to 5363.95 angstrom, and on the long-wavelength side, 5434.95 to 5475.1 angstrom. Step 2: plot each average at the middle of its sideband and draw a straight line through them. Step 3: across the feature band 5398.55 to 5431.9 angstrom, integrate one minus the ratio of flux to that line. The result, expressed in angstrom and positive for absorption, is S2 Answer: 1.8 angstrom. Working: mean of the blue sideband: 17.4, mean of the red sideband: 14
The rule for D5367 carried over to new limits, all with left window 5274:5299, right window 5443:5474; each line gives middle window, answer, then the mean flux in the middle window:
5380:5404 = 2.9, 15.1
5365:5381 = 2.1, 15.8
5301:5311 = -0.5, 22.5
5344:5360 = 1.4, 17.5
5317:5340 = 0.0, 20.4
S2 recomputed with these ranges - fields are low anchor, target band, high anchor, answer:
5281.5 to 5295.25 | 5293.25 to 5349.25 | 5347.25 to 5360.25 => -2.82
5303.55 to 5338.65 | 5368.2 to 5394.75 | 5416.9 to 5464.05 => 3.20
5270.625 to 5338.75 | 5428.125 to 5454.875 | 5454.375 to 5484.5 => 2.16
